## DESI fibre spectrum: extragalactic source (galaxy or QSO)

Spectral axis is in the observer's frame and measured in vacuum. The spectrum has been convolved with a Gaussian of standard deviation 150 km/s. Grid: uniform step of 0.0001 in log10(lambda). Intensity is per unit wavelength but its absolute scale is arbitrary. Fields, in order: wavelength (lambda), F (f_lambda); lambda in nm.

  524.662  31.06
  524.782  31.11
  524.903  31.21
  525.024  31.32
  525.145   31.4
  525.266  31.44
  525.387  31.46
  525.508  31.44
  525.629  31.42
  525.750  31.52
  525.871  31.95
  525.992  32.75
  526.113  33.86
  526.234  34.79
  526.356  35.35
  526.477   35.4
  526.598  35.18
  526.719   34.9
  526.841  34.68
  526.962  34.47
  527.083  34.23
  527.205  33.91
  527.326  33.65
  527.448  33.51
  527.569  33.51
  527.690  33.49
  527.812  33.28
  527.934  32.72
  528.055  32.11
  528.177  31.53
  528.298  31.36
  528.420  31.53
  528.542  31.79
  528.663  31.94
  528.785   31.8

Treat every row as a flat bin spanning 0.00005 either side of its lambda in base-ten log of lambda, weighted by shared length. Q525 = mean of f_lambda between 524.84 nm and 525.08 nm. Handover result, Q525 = 31.2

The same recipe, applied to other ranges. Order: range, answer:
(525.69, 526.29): 33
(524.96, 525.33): 31.4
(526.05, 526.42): 34.6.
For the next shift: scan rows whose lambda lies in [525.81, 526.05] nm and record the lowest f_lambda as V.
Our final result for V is 31.95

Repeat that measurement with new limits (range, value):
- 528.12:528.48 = 31.36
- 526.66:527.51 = 33.51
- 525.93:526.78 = 32.75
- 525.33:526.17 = 31.42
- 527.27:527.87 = 33.28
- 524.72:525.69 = 31.11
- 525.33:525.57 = 31.44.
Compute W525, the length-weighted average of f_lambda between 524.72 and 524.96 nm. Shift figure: 31.2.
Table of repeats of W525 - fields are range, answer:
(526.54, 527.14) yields 34.7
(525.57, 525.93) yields 31.6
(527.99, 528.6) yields 31.7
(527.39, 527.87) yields 33.5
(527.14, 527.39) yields 33.7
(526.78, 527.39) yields 34.2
